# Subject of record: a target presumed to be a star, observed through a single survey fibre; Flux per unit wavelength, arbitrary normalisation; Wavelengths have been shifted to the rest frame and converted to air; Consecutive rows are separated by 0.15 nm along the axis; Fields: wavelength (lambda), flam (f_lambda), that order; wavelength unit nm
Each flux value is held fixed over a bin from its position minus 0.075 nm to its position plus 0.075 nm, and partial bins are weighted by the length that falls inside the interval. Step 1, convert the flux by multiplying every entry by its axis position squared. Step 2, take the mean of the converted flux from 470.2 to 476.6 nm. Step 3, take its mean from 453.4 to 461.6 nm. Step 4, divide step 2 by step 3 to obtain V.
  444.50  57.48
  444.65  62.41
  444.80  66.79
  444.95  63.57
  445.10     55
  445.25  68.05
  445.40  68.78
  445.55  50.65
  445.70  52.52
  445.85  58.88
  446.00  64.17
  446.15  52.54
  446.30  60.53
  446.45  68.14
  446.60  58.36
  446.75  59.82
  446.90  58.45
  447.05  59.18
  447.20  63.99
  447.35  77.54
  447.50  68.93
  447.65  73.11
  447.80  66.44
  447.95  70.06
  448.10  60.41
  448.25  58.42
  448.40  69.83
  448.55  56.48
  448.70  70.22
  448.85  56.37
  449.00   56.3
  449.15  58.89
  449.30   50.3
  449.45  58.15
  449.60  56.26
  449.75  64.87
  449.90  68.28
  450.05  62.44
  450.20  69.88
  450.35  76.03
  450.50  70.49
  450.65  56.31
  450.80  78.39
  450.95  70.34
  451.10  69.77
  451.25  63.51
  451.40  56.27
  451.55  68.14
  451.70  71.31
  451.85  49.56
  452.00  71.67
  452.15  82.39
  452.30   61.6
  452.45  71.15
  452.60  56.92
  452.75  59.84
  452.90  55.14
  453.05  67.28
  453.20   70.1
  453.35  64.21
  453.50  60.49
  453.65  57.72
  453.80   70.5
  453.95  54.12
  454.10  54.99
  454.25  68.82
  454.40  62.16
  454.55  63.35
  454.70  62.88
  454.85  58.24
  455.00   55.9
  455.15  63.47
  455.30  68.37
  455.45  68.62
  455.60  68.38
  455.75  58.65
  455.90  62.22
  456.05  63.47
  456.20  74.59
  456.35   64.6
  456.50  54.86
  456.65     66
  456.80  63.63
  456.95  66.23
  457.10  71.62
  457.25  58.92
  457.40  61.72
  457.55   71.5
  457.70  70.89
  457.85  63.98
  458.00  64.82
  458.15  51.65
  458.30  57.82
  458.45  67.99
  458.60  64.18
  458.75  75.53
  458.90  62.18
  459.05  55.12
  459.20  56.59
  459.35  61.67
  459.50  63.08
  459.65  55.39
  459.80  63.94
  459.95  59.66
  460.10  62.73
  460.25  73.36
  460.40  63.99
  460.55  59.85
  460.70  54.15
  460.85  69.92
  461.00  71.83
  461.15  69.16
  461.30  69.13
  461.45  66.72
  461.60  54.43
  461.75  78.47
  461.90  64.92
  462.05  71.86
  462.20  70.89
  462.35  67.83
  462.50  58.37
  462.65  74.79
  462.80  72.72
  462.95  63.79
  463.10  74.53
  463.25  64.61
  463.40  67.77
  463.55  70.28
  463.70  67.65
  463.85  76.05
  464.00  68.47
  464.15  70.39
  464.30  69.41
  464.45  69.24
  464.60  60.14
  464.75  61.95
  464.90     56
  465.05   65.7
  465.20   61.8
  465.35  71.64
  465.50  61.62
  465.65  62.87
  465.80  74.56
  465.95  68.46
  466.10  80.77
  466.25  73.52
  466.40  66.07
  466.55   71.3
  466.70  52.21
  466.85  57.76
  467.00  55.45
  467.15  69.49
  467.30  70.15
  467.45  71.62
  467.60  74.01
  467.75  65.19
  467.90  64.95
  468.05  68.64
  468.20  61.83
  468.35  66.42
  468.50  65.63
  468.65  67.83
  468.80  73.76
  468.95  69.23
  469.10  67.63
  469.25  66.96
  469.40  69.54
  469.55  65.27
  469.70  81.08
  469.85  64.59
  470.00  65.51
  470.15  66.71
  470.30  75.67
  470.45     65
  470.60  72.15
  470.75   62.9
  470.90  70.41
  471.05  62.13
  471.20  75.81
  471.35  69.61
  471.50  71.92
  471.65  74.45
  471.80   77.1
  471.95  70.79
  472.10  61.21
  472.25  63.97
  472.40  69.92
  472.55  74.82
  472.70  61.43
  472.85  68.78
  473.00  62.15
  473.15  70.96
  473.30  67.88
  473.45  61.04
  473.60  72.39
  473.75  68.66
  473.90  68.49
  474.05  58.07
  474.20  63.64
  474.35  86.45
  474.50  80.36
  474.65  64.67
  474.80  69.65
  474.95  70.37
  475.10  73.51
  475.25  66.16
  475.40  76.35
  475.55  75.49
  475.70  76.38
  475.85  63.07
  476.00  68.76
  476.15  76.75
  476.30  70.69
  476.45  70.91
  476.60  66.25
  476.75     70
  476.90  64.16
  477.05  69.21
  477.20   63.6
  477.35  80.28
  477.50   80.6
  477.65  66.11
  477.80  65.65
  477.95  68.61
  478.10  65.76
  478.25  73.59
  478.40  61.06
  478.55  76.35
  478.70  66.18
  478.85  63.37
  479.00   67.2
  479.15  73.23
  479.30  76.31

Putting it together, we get 1.2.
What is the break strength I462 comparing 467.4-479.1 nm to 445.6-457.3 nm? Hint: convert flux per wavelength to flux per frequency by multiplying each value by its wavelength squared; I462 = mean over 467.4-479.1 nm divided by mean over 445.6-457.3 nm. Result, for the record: 1.19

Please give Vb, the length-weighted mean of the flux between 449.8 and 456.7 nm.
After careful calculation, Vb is 64.6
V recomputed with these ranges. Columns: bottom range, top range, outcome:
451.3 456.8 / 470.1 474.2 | 1.16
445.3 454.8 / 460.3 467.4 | 1.12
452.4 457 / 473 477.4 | 1.21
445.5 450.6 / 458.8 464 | 1.12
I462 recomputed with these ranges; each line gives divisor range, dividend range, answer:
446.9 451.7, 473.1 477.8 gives 1.22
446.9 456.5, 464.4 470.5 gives 1.12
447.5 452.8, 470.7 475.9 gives 1.19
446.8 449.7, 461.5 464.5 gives 1.17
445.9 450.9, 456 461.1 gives 1.05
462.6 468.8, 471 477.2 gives 1.07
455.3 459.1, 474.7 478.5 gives 1.18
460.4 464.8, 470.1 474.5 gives 1.06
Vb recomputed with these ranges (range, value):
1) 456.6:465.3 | 65.5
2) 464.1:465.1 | 64.5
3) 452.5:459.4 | 63.1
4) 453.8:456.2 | 62.9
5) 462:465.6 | 67.3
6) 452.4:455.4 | 62.3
